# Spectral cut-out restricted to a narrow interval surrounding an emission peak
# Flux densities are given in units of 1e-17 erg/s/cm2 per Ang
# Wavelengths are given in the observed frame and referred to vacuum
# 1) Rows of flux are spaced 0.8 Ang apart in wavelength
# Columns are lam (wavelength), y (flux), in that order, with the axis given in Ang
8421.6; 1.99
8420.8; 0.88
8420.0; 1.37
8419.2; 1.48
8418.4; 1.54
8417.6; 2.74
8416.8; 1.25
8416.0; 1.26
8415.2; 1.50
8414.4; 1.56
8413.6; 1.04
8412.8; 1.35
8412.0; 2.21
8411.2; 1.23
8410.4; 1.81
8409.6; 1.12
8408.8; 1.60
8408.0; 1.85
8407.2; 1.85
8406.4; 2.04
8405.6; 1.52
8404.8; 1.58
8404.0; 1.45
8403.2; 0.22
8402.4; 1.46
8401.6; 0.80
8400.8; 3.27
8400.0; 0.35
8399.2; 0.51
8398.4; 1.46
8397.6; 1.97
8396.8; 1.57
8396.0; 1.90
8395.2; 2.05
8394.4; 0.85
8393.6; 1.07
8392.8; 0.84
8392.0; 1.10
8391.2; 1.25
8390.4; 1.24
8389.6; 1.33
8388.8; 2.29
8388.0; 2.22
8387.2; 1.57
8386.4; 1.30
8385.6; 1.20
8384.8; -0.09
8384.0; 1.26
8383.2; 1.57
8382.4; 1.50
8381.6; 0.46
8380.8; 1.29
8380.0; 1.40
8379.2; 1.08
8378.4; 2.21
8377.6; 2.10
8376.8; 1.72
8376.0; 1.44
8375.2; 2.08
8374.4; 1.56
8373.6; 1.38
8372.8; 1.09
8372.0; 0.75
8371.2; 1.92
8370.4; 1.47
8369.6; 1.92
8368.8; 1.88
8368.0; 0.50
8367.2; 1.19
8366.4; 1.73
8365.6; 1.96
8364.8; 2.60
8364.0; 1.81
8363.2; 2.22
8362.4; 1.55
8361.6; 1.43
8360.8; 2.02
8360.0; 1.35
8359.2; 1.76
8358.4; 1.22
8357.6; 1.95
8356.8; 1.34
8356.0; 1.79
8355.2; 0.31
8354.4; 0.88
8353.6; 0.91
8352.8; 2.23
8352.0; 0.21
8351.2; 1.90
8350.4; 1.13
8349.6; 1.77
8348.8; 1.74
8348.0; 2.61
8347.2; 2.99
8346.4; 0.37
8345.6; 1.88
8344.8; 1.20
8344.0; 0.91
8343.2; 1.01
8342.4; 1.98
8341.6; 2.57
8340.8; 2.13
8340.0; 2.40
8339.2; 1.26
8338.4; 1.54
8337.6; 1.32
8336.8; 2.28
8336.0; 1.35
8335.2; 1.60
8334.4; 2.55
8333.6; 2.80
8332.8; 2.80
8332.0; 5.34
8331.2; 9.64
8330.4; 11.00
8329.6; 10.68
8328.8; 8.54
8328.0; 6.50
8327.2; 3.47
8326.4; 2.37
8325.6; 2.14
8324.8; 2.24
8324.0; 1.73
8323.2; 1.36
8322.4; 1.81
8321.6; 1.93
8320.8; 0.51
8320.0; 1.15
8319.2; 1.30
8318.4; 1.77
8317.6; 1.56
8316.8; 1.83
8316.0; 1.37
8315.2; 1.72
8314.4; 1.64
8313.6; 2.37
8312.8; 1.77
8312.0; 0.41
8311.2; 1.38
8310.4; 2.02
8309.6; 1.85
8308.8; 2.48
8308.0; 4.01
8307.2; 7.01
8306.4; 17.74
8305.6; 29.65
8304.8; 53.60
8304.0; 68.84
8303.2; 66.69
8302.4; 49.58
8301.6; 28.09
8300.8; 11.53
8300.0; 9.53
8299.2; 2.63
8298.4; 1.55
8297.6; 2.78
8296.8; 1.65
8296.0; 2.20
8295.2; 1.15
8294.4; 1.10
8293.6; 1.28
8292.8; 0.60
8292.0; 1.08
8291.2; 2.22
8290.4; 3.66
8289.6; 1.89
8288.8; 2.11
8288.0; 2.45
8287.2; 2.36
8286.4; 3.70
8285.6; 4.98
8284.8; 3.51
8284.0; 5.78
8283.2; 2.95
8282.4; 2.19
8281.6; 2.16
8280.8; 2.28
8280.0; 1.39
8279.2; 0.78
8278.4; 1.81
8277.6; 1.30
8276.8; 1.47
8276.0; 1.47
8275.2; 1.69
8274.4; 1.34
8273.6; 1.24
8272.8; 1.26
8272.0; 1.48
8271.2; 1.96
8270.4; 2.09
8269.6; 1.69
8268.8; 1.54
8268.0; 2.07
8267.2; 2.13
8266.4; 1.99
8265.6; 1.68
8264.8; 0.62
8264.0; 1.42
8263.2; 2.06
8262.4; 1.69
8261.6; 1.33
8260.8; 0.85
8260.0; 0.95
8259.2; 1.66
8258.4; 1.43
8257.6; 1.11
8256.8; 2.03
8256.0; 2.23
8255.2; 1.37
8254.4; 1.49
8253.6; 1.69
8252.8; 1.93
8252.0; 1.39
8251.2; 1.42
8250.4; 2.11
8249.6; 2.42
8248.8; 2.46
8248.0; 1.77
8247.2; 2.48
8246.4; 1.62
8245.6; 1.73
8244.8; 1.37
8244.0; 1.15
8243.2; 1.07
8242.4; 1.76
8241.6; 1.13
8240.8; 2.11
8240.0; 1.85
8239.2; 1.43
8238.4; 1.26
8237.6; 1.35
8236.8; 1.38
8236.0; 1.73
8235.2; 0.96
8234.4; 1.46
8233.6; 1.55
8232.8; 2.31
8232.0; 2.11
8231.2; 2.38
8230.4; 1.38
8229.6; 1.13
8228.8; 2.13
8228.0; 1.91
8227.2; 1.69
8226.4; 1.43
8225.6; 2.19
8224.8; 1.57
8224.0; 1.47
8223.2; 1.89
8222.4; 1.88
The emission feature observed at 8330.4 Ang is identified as [N II]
